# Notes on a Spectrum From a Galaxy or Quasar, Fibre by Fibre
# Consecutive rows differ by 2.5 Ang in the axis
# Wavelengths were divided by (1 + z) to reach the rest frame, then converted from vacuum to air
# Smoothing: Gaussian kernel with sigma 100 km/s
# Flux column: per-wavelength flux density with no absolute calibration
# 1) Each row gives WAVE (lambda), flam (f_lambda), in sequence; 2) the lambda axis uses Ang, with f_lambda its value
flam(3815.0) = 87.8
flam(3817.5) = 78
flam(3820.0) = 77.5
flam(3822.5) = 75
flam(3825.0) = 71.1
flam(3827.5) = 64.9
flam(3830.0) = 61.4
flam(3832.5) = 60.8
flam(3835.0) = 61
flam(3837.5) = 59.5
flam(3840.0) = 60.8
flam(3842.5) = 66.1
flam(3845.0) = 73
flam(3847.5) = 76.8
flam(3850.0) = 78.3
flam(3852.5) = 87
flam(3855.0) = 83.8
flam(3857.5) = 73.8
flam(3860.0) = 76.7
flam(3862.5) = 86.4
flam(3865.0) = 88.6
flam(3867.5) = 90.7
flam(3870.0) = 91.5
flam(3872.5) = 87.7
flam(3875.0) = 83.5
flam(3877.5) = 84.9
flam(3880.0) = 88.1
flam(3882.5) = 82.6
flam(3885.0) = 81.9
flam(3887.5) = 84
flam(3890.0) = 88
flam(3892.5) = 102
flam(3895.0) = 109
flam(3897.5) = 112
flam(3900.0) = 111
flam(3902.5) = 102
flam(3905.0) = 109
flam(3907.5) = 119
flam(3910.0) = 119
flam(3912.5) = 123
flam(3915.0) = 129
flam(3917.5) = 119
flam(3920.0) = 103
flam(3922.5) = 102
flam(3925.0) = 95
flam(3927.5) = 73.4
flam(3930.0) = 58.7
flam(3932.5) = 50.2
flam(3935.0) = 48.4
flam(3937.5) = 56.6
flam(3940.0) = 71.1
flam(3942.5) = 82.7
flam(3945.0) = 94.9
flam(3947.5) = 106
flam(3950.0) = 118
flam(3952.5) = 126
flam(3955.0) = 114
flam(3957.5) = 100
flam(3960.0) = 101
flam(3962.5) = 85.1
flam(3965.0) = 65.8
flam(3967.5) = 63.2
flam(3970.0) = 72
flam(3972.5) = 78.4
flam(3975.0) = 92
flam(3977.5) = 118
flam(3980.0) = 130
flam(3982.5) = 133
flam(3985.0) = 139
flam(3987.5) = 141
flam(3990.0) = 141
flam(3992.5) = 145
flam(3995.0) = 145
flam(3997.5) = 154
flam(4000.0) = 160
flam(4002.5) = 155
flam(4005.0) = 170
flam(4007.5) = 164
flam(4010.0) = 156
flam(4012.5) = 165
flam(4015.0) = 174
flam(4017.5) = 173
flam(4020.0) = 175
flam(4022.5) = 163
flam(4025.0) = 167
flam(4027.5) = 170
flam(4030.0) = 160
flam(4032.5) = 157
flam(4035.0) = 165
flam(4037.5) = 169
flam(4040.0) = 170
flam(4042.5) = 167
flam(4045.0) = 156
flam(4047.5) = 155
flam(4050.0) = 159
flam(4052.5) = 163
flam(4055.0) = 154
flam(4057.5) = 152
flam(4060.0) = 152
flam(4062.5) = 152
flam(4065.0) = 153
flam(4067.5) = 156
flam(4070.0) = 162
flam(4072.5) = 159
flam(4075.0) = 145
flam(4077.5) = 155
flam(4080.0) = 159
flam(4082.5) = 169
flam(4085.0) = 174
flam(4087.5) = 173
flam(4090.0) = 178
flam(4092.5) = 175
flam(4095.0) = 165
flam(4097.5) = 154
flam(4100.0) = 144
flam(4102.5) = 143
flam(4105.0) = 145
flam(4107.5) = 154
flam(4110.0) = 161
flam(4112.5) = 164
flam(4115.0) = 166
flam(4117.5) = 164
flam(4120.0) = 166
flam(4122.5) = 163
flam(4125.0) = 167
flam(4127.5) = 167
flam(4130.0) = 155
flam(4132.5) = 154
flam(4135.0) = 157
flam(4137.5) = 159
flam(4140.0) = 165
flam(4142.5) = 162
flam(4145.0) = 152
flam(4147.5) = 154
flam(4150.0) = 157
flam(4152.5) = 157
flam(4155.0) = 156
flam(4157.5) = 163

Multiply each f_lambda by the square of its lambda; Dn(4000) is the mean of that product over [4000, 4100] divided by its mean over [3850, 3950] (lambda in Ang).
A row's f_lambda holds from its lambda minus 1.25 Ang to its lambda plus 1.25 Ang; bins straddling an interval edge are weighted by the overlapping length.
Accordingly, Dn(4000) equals 1.9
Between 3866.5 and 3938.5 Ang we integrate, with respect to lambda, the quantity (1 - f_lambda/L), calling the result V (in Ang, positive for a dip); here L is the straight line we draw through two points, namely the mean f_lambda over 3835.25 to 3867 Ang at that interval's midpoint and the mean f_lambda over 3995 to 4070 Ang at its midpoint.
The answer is 3.93 Ang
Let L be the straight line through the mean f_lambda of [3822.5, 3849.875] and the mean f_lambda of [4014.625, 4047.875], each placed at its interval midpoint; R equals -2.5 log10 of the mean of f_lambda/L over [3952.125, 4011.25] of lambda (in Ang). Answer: 0.16 mag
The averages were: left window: 66.5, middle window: 123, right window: 166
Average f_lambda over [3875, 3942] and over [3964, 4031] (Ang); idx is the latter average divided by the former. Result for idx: 1.5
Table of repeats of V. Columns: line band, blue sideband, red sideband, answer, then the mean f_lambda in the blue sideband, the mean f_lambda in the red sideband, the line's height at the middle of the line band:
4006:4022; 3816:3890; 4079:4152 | -4.9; 77.3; 161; 129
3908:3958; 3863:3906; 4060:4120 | 6.4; 93.7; 160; 109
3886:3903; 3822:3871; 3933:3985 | -3.8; 74.3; 93.3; 82.4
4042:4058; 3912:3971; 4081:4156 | -3.0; 89.6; 161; 133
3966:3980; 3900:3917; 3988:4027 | 5.5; 116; 160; 145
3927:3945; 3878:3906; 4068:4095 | 7.7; 96.8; 165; 113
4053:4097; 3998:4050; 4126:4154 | 0.2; 164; 158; 162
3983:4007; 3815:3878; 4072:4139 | -4.9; 76.1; 161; 125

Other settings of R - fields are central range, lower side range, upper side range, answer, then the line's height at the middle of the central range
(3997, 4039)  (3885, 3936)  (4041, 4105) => -0.19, 138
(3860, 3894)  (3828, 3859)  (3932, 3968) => -0.16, 75.3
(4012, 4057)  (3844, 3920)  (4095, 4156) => -0.22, 134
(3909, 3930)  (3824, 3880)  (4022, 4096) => -0.01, 104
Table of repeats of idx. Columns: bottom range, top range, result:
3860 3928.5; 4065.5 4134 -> 1.63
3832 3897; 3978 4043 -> 1.93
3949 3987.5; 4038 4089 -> 1.54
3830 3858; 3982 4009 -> 2.13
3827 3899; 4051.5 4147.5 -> 1.96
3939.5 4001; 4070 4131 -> 1.45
